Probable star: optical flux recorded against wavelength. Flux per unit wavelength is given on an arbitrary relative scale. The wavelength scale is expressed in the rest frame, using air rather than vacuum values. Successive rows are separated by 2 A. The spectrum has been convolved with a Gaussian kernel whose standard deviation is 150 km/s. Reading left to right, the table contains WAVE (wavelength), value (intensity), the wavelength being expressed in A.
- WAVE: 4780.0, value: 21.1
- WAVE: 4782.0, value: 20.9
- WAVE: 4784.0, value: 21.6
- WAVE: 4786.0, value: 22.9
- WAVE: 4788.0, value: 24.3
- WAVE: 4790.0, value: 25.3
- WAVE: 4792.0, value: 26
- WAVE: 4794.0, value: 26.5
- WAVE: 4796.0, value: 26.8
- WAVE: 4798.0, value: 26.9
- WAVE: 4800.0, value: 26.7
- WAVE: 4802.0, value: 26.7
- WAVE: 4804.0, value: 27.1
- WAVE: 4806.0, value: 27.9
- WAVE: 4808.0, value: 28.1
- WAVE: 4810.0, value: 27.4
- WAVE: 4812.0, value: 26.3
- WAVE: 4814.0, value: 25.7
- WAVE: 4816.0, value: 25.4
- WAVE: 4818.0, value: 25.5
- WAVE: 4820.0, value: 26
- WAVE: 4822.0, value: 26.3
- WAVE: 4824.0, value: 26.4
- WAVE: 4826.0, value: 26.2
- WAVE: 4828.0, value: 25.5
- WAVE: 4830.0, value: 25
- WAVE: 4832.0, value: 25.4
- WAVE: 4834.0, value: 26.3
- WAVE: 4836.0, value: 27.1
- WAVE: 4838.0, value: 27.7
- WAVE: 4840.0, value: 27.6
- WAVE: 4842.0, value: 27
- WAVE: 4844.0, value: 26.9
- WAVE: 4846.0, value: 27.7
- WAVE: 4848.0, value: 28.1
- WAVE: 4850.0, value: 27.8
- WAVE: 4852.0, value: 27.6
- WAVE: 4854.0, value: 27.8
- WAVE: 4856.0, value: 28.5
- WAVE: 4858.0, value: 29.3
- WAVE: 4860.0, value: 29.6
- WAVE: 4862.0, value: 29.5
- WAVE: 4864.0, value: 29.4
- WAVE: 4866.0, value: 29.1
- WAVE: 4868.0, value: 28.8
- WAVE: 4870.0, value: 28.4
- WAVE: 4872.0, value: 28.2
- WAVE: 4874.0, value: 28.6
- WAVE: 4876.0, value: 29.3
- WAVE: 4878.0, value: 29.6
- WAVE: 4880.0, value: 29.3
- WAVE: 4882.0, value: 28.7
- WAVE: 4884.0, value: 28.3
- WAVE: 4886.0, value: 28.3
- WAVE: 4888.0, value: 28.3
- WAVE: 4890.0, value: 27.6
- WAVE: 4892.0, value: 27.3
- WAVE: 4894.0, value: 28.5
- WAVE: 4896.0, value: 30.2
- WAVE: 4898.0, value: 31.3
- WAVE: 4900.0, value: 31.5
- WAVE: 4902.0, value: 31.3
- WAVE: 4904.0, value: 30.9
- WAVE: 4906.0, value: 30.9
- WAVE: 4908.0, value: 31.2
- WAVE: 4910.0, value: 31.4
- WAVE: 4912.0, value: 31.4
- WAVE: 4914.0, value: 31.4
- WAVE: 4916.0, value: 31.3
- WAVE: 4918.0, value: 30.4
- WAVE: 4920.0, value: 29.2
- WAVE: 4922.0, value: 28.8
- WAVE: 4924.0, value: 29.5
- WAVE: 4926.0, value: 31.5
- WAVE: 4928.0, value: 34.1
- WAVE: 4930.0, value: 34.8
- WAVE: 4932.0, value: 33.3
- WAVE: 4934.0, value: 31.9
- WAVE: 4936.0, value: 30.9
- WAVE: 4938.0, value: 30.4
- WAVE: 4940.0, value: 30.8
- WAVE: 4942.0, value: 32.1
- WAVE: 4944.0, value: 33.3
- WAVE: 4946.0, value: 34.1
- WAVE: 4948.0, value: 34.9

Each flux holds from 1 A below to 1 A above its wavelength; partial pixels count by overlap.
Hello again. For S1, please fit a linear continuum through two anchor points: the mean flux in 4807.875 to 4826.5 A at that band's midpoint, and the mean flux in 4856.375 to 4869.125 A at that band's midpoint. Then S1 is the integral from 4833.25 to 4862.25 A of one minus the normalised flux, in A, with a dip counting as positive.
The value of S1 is 0.40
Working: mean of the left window 26.3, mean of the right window 29.2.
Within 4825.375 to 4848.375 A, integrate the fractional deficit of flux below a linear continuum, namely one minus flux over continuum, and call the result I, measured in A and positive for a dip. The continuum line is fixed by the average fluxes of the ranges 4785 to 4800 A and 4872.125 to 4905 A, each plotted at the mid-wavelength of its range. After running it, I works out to 0.53 A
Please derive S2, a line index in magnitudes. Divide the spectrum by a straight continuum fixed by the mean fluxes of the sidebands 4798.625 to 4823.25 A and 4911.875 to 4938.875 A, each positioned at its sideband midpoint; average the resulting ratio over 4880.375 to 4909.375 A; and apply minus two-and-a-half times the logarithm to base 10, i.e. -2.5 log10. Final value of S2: 0.02 mag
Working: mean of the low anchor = 26.6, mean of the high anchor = 31.4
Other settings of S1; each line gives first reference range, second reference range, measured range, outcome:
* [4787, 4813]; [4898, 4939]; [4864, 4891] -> 0.90 A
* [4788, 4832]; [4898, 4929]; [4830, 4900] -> 1.14 A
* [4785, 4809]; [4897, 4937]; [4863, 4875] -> 0.23 A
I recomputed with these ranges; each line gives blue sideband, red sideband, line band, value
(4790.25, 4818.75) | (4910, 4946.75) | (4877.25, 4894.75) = 0.9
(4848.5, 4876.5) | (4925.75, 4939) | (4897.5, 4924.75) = 0.5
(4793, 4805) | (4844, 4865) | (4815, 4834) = 1.2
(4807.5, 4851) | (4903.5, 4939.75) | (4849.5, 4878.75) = -0.4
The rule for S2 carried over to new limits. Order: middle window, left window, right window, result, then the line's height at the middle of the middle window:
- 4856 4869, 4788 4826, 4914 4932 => -0.02 mag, 28.8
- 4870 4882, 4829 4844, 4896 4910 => 0.01 mag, 29.3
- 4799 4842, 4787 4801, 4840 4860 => 0.02 mag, 27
